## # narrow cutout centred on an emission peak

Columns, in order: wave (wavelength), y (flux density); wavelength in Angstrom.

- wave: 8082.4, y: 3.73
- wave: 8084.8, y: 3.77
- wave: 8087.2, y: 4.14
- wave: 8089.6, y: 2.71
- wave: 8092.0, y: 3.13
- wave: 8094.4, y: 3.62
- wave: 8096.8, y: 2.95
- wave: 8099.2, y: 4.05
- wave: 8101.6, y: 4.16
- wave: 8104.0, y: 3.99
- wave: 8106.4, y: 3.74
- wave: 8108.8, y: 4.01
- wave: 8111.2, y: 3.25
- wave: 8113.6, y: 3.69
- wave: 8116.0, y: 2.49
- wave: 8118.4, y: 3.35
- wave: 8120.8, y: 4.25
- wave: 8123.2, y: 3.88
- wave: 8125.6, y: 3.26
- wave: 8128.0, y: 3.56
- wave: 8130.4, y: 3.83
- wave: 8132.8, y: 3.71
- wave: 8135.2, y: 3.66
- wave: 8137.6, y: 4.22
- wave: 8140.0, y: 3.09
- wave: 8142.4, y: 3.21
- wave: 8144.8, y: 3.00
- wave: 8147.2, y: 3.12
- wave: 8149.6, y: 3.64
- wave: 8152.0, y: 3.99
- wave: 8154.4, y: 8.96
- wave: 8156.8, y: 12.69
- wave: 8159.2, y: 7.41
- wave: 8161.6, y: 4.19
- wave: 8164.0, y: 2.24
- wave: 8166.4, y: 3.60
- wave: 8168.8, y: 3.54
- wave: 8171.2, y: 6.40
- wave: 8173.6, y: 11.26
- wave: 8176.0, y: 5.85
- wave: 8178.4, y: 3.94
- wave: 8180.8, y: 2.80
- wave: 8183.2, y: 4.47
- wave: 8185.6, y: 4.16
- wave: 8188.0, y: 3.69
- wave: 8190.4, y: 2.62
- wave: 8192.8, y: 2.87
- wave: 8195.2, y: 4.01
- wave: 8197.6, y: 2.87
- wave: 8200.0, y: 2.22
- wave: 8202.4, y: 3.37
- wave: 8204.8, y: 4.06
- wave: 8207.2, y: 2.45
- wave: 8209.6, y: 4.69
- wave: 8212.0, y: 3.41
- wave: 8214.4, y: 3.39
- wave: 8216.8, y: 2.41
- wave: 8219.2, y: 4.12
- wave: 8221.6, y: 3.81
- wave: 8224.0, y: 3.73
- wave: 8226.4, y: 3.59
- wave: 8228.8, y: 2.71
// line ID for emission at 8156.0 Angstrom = [S II] 6716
